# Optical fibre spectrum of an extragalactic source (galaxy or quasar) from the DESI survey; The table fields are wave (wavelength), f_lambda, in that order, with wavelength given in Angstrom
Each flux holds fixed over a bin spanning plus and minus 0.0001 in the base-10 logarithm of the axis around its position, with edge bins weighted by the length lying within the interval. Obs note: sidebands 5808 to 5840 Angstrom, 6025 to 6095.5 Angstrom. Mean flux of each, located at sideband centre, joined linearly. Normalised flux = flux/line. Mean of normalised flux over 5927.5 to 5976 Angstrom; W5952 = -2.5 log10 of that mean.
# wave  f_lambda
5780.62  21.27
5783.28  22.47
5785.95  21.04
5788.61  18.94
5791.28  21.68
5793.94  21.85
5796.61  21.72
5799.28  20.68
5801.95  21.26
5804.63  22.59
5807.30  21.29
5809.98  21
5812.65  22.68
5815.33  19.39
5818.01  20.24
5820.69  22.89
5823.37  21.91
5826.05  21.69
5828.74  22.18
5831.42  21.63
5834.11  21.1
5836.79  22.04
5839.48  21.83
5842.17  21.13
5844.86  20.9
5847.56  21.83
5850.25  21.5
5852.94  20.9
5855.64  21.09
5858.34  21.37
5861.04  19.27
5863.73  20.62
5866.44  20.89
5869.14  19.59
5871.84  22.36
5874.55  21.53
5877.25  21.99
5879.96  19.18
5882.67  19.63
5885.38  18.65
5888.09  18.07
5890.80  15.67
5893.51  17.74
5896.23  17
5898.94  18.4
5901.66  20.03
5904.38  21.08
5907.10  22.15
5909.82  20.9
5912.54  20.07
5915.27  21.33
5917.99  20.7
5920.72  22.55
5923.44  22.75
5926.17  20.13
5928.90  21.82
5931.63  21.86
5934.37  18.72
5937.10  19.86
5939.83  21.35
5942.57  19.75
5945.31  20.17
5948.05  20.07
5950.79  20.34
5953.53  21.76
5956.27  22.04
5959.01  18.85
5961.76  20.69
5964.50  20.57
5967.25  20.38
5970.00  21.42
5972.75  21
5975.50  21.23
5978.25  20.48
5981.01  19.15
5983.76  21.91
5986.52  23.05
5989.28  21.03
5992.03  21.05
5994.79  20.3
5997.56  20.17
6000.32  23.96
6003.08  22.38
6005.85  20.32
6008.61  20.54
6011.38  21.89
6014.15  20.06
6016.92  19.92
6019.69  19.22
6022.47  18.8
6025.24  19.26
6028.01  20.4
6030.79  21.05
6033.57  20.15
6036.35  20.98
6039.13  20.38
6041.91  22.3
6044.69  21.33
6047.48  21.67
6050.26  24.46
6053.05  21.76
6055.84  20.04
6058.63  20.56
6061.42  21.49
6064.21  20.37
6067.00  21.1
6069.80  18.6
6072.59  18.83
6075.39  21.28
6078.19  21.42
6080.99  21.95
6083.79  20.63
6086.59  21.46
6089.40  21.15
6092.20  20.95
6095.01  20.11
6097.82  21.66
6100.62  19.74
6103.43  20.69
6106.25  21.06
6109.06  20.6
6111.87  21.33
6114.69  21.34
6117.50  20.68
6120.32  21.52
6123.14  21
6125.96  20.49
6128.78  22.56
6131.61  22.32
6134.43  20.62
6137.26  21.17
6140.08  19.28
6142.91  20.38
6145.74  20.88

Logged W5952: 0.03 mag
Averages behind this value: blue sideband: 21.5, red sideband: 20.9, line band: 20.6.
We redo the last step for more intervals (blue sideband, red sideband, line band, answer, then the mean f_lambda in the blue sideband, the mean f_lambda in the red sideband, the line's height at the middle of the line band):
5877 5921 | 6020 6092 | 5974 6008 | -0.048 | 19.6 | 20.8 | 20.3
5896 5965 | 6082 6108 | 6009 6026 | 0.044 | 20.6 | 20.8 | 20.7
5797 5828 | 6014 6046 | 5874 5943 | 0.045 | 21.4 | 20.3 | 20.9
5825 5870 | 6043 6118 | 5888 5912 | 0.109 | 21.2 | 21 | 21.1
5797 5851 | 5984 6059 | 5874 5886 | 0.060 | 21.5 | 21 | 21.4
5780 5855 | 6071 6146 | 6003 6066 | 0.012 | 21.4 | 20.9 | 21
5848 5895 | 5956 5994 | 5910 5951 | -0.014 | 20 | 20.9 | 20.5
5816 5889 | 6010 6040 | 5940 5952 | 0.019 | 21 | 20.2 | 20.5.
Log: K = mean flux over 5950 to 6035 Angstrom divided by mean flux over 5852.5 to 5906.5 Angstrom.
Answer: 1.1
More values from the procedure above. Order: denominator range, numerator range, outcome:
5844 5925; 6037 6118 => 1.03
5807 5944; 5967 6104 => 1.01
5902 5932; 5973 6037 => 0.97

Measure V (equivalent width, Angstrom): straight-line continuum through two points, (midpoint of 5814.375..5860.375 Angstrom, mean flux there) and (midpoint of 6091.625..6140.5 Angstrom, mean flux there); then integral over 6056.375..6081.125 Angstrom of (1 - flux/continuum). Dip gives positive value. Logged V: 0.6 Angstrom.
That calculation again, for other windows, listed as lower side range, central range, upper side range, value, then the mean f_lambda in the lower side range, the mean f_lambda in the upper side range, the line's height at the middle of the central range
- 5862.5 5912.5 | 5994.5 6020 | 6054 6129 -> -0.7 Angstrom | 19.8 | 20.8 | 20.4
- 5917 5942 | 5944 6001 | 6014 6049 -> -0.3 Angstrom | 21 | 20.5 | 20.8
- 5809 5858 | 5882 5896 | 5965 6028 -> 2.3 Angstrom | 21.4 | 20.8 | 21.2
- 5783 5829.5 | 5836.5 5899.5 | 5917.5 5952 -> 2.9 Angstrom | 21.4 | 20.8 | 21.1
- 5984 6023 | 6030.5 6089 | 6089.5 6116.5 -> -0.4 Angstrom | 21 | 20.9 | 20.9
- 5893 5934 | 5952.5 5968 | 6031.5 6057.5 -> 0.1 Angstrom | 20.6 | 21.4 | 20.9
